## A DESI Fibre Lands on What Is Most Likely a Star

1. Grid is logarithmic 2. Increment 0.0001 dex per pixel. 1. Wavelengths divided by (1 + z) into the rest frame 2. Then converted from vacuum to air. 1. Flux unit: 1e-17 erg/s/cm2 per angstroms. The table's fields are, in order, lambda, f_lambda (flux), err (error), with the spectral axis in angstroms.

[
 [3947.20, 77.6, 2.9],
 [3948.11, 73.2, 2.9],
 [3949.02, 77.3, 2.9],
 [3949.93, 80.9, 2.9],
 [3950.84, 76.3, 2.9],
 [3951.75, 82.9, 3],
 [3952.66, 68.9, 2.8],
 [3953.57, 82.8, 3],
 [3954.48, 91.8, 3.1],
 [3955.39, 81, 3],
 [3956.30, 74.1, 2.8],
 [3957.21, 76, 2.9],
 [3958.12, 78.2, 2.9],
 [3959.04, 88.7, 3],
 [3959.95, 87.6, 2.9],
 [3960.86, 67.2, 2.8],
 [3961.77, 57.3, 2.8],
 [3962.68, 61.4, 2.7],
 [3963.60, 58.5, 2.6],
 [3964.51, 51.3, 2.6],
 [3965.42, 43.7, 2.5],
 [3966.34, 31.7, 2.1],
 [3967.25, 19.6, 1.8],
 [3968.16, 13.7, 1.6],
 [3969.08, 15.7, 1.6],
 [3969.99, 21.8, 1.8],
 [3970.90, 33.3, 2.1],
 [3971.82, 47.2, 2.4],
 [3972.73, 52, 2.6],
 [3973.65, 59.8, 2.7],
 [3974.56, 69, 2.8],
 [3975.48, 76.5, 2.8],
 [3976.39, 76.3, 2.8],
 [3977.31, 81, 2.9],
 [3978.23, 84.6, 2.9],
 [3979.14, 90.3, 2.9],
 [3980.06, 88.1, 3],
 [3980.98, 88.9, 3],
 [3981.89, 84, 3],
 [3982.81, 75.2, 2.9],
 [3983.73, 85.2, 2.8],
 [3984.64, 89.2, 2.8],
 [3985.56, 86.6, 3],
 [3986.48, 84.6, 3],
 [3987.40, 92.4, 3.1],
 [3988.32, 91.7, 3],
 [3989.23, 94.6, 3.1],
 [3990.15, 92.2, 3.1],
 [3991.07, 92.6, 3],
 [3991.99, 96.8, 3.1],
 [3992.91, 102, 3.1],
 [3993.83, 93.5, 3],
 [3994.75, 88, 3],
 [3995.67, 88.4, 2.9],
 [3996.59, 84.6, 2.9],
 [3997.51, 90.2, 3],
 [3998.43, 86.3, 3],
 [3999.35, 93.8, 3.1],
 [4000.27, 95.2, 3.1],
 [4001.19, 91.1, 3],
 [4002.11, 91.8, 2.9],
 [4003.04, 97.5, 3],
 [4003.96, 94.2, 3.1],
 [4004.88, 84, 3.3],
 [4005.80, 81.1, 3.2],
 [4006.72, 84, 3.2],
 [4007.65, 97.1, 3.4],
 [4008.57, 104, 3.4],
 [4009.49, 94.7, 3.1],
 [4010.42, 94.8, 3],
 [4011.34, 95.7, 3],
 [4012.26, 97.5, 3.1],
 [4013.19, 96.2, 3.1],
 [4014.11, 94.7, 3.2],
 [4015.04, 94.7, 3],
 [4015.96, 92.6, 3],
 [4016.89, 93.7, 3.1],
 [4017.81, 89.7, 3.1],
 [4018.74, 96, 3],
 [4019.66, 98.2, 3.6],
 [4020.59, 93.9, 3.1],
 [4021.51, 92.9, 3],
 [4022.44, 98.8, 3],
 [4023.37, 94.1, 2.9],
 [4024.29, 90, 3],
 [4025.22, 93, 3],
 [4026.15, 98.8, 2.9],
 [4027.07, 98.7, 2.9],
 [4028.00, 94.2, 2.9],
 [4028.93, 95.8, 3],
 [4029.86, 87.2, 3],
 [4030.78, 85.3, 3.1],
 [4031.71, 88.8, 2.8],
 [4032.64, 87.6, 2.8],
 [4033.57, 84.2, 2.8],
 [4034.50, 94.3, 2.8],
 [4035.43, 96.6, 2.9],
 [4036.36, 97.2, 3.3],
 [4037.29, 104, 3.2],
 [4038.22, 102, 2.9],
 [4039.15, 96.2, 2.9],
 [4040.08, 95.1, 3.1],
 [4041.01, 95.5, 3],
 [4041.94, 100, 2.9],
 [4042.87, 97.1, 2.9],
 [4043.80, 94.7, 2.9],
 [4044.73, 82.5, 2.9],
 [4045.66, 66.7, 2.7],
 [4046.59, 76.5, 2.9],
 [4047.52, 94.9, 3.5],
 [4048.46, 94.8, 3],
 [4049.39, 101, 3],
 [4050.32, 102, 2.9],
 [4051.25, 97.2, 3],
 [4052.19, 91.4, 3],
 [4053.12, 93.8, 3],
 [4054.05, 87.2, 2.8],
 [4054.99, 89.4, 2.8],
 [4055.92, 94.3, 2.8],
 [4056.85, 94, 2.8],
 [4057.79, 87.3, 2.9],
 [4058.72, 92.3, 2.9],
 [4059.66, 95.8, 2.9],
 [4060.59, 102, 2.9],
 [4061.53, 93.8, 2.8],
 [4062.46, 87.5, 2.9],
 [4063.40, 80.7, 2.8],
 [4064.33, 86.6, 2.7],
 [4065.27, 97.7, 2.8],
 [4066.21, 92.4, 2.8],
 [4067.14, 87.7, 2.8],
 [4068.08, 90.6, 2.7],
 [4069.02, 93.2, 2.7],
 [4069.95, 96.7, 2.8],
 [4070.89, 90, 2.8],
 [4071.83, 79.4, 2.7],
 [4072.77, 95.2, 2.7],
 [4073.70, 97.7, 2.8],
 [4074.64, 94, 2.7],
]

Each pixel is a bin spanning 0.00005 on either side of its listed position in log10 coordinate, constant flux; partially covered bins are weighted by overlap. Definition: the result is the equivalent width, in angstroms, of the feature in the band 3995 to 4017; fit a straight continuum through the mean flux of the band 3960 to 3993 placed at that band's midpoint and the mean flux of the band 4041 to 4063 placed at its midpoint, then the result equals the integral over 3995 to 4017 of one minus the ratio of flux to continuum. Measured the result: -4.2 angstroms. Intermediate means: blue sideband 68.1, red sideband 92.1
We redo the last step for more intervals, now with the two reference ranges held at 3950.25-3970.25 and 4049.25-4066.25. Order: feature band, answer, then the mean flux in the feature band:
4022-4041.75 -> -2.32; 94.2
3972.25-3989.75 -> -3.53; 81.6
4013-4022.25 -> -1.70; 94.4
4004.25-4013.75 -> -1.98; 93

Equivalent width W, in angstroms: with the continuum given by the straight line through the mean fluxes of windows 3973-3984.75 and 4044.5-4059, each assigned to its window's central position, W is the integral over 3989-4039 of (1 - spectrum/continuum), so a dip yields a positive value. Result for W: -4.9 angstroms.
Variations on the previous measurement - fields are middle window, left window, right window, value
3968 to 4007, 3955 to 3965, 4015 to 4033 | 0.6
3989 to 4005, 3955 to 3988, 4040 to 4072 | -4.0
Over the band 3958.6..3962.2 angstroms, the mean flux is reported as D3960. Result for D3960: 75.4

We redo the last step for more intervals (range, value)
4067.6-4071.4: 92.4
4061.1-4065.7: 89.2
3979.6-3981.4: 88.2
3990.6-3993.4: 97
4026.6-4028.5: 96.6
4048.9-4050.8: 102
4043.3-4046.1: 81.7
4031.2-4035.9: 90.1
